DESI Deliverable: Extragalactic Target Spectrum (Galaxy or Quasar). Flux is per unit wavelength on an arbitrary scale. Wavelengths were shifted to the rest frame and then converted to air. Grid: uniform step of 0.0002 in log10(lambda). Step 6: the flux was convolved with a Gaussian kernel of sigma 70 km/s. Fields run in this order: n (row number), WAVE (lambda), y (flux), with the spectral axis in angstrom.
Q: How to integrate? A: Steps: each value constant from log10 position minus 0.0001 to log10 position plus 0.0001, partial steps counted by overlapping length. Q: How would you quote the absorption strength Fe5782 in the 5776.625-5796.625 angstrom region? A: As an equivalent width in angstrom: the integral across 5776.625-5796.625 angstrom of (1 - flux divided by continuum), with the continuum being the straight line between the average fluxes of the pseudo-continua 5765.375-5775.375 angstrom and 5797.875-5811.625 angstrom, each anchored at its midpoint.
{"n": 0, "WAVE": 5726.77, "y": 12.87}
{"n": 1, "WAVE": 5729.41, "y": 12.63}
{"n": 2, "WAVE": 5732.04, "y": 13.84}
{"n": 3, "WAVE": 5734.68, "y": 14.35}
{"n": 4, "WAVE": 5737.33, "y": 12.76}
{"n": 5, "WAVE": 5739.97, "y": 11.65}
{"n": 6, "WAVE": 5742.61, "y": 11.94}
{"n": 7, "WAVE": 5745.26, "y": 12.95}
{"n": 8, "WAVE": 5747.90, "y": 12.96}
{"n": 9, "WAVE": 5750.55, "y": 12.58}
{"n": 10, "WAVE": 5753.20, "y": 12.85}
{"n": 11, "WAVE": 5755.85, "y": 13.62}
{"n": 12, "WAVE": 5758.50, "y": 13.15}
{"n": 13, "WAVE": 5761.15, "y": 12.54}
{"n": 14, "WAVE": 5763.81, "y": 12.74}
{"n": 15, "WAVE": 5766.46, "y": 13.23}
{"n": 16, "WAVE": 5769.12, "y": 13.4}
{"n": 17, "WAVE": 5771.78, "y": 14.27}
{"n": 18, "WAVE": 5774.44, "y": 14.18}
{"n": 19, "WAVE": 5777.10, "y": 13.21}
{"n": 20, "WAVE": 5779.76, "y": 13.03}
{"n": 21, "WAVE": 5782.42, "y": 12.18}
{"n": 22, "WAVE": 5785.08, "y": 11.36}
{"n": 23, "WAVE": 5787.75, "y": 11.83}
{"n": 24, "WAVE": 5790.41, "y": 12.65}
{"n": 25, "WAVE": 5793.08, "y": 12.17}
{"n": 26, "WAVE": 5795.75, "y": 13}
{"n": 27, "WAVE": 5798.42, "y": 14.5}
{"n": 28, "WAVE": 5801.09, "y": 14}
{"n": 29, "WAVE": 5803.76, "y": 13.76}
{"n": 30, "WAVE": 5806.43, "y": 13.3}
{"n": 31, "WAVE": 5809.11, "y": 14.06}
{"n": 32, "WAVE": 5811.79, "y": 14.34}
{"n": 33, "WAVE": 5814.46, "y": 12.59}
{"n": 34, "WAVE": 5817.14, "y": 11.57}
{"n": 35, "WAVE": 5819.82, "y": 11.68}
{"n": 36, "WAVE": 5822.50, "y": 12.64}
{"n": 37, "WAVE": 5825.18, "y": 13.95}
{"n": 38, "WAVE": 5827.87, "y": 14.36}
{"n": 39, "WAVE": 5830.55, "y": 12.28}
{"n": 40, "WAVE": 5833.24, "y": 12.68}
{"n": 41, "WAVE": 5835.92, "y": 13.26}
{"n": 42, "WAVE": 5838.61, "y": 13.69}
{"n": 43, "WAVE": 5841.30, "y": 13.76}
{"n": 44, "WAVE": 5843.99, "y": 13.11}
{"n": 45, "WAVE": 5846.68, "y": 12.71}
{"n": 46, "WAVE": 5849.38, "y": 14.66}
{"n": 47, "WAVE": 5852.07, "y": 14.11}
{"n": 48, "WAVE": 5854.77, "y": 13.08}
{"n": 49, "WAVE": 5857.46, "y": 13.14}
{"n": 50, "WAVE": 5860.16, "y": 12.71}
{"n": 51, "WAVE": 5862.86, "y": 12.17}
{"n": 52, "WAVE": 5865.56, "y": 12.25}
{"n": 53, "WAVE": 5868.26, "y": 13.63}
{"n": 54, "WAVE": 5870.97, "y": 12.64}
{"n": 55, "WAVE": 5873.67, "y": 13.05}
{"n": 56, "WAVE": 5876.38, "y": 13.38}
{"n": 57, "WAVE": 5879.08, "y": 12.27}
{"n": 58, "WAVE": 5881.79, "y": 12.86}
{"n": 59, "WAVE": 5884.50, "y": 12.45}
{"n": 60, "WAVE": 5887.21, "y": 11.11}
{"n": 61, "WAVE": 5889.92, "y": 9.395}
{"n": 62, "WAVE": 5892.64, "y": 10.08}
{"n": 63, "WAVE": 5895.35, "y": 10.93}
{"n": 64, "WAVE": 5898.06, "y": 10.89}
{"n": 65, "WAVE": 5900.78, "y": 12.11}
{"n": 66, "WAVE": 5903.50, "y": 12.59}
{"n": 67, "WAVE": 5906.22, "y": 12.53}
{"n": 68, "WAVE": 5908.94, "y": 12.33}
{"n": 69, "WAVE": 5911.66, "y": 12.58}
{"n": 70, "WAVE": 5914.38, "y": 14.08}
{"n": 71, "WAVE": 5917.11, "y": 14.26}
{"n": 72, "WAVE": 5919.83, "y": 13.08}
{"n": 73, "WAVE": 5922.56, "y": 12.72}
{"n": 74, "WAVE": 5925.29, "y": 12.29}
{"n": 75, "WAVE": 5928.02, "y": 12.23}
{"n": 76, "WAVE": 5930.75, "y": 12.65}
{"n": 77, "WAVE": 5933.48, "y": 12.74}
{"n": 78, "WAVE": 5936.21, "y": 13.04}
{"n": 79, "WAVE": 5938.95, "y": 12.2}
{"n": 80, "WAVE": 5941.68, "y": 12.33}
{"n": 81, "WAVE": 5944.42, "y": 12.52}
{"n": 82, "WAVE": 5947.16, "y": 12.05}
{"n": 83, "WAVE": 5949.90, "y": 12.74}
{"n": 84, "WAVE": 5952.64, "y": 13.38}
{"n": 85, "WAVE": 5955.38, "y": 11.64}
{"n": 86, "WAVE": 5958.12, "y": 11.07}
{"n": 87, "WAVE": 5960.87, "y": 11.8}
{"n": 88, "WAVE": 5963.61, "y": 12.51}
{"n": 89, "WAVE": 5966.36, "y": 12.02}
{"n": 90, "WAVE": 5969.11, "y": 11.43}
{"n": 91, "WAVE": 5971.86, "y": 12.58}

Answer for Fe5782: 2.1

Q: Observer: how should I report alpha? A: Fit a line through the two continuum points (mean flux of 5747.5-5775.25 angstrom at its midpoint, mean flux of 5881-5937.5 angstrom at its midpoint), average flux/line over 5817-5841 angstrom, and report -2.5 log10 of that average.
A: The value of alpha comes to -0.02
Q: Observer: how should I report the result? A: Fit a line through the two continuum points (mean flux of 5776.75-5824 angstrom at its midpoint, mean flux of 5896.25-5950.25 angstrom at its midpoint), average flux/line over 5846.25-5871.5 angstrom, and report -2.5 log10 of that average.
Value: -0.03 mag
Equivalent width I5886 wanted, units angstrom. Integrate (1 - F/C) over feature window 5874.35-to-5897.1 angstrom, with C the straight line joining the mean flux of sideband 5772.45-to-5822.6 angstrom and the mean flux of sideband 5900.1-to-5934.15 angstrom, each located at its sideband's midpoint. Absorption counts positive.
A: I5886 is 2.22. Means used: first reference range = 13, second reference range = 12.8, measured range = 11.6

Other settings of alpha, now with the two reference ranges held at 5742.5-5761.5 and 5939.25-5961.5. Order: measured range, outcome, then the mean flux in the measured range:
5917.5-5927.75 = -0.043 mag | 12.8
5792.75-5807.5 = -0.068 mag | 13.5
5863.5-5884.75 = -0.029 mag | 12.8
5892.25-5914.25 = 0.036 mag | 12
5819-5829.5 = -0.047 mag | 13.2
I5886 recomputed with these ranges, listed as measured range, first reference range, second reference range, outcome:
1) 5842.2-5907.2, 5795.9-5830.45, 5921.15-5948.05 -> 2.5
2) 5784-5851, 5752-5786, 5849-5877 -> -0.2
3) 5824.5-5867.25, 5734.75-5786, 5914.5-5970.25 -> -1.8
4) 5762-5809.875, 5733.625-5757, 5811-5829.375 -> -0.9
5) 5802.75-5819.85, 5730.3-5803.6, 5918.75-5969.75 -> -0.4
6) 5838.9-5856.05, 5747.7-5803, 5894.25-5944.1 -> -1.1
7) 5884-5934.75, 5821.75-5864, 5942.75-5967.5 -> 1.9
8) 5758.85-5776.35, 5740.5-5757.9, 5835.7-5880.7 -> -0.7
